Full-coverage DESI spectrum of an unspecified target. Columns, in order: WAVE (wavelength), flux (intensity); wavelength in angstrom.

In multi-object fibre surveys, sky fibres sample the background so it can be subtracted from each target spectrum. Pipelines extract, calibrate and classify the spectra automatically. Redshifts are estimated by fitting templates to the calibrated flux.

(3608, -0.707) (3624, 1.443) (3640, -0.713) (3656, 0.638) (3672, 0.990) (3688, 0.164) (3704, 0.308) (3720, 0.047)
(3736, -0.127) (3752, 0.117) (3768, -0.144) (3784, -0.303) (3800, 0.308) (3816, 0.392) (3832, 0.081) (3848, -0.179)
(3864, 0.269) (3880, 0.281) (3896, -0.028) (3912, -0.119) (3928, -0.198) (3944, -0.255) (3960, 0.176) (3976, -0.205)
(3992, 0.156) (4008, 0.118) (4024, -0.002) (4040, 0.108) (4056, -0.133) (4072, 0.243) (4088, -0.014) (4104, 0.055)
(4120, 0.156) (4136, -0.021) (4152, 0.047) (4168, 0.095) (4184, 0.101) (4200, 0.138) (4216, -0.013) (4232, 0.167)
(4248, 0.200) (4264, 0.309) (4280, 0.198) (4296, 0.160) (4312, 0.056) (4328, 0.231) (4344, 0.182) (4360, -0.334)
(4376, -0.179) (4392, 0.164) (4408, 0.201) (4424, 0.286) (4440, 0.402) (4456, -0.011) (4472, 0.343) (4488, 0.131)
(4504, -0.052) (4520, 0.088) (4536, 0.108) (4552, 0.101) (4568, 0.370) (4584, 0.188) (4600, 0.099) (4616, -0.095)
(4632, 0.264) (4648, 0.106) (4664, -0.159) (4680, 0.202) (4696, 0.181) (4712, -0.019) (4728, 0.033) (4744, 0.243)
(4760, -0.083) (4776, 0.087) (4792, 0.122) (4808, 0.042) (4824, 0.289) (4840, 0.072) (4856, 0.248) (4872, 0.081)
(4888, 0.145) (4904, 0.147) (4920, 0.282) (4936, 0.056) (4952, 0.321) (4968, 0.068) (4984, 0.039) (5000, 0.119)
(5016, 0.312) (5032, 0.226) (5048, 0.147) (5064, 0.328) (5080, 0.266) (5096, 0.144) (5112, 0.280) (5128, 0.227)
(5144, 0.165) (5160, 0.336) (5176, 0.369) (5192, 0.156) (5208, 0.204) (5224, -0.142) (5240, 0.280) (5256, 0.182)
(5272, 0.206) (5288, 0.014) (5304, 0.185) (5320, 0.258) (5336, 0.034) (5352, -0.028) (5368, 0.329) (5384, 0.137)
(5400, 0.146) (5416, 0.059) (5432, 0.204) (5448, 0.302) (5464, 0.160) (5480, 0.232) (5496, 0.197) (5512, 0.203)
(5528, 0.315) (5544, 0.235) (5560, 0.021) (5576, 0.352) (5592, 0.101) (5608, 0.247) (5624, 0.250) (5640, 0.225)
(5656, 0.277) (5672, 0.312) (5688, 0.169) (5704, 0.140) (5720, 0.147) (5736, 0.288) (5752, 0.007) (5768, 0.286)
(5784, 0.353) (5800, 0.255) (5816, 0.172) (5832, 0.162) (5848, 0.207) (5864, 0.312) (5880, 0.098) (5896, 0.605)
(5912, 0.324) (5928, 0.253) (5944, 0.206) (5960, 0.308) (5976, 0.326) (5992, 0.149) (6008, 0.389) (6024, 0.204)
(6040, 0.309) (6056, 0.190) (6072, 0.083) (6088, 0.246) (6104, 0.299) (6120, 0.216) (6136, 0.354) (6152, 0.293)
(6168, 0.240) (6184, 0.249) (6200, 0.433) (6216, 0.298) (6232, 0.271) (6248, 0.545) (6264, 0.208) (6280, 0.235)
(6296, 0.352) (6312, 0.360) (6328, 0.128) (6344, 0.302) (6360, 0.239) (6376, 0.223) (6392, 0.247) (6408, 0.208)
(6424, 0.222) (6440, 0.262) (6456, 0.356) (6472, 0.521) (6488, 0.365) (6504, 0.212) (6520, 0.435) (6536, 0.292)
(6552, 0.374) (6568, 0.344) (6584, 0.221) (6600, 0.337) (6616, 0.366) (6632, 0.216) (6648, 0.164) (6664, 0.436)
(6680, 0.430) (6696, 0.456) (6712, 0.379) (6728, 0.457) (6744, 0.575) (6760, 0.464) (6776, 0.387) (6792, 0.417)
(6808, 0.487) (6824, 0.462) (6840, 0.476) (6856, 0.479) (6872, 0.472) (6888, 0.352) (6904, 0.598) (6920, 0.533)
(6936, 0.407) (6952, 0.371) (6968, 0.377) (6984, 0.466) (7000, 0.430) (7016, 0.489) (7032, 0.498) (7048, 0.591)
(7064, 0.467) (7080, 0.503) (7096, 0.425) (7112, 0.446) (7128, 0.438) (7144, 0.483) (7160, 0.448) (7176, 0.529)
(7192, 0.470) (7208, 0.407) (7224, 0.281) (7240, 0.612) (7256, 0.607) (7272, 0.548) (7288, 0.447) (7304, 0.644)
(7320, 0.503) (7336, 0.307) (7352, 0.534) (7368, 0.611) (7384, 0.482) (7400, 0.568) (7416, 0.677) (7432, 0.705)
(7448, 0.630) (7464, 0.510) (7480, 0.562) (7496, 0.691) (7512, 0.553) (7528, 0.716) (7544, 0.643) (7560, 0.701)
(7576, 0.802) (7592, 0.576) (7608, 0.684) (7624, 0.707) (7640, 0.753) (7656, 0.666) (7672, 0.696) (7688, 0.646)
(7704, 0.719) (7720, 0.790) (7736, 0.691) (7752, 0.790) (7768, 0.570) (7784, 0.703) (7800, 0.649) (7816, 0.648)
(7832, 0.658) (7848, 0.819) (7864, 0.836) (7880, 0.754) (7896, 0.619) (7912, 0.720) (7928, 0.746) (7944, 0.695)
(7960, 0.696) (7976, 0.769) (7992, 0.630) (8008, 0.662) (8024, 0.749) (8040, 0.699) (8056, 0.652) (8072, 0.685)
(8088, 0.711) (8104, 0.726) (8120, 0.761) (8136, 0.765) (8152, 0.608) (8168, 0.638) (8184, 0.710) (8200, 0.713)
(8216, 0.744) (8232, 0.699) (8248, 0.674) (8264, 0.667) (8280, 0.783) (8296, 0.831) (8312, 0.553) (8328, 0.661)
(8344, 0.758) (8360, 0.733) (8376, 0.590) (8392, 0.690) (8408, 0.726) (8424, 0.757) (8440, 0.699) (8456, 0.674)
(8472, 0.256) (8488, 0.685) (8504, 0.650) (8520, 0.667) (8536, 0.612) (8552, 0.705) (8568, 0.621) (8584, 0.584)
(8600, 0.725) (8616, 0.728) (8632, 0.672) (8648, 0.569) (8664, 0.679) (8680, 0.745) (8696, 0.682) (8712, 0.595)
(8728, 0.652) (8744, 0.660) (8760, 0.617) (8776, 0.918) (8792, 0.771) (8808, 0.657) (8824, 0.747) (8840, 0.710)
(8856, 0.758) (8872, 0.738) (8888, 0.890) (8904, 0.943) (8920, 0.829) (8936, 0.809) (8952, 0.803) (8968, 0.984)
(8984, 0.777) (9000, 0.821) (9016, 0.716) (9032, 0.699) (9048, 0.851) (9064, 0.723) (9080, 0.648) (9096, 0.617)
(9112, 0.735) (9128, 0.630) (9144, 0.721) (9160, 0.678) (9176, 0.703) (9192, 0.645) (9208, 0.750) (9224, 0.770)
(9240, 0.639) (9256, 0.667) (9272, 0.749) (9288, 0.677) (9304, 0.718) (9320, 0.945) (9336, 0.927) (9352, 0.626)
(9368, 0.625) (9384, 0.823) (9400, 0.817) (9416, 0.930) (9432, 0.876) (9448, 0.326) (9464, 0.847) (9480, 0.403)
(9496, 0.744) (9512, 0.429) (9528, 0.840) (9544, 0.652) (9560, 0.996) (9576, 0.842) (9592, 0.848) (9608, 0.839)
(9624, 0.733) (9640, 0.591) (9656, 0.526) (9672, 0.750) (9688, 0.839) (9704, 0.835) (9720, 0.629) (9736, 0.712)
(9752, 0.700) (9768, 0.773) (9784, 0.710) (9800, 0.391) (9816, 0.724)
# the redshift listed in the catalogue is 0.67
